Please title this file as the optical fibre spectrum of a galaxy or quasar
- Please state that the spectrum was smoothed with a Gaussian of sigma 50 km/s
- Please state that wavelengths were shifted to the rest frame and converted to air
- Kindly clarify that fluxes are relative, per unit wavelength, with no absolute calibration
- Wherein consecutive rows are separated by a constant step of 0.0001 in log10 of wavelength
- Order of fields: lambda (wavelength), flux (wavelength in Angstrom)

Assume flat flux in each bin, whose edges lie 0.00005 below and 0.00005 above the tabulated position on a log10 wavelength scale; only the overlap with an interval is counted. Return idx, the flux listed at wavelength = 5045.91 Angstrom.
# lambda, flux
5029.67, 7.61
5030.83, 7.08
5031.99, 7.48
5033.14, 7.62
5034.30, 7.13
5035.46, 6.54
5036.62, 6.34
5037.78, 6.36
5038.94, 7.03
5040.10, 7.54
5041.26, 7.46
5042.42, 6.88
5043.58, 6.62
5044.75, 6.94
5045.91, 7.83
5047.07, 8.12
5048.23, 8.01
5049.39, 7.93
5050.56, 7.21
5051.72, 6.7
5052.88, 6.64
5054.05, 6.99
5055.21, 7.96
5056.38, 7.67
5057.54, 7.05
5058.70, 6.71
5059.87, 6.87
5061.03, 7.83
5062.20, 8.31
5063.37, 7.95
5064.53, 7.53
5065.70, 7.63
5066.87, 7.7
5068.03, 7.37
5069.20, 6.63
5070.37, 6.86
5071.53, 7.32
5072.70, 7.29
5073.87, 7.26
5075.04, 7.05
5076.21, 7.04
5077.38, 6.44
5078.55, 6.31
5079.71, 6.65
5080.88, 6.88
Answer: 7.83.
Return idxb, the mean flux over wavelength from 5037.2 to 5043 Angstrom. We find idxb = 7.06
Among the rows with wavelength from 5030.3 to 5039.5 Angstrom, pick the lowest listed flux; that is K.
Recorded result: 6.34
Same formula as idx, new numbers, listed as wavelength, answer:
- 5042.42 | 6.88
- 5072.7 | 7.29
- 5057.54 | 7.05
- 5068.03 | 7.37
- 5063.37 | 7.95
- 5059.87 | 6.87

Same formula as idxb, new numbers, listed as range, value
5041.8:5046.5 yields 7.07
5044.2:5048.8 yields 7.74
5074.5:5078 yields 6.83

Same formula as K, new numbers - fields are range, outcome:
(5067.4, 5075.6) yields 6.63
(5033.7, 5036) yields 6.54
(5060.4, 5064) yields 7.83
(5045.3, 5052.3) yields 6.7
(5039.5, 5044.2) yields 6.62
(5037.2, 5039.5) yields 6.36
